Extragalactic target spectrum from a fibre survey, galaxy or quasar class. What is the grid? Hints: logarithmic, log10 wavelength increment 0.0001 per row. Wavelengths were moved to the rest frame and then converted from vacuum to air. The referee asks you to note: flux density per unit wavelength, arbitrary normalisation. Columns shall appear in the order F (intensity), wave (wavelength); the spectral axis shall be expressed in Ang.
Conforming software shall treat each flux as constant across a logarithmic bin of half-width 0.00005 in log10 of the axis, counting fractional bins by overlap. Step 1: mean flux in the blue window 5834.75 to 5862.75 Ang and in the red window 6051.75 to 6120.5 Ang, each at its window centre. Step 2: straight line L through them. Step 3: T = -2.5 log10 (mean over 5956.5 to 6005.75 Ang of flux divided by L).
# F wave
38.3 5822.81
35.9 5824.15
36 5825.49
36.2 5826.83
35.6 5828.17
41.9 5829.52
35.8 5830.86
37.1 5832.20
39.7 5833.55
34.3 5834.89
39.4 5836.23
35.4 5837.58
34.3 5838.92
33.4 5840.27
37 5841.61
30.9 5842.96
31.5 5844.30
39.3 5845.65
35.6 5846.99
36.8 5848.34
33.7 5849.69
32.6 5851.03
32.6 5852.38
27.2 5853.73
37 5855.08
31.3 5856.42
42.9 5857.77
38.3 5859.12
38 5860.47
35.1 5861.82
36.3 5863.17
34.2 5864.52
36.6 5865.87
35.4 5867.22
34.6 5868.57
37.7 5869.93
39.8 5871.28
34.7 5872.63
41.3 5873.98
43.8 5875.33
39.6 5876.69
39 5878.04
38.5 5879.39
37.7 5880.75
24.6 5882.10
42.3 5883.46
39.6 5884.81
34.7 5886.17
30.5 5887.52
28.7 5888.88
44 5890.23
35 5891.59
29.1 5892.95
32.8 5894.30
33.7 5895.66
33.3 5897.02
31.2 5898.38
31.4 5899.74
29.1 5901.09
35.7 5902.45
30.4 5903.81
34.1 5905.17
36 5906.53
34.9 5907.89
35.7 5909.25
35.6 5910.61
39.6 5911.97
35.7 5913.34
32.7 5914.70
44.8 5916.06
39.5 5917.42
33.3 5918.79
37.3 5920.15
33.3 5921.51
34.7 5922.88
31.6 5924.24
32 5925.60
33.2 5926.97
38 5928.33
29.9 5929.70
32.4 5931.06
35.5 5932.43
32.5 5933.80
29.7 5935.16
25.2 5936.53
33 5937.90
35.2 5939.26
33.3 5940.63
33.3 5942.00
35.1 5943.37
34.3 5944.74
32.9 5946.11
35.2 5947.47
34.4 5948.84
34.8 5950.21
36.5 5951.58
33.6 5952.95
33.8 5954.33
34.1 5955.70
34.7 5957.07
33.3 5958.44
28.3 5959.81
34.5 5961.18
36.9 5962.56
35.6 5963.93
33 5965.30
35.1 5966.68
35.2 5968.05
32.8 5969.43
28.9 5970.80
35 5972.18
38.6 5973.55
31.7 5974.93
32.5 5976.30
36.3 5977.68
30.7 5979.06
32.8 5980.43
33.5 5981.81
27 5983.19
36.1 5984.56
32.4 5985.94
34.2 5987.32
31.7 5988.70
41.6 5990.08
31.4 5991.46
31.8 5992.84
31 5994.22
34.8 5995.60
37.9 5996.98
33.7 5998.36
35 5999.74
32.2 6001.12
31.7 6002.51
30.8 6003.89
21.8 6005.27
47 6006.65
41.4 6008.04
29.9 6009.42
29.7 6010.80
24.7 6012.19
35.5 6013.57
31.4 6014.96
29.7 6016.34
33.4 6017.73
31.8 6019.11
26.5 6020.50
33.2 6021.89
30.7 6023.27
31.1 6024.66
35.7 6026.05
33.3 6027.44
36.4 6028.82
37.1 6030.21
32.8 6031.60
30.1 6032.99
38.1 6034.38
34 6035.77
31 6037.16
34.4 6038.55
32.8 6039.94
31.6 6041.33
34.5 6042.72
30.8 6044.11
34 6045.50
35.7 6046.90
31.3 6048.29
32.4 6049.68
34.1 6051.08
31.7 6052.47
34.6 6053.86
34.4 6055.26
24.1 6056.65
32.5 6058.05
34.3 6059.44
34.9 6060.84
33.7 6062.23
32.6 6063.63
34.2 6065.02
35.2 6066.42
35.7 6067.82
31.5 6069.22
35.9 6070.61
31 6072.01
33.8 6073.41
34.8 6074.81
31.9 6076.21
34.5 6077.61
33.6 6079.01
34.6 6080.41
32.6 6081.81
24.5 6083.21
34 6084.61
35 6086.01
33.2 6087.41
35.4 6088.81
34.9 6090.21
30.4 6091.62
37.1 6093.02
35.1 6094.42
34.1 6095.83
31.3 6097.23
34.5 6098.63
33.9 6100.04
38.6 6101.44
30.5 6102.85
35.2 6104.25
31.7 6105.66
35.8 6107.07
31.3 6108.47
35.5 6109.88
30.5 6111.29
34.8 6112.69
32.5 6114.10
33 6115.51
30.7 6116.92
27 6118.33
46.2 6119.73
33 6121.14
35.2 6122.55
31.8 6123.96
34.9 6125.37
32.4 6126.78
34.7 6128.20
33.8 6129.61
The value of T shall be 0.03 mag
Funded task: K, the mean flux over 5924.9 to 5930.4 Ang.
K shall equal 33.3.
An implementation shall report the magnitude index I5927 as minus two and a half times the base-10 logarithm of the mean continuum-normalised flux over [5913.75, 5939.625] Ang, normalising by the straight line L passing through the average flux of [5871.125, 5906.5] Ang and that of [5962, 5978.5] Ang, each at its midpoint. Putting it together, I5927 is 0.03 mag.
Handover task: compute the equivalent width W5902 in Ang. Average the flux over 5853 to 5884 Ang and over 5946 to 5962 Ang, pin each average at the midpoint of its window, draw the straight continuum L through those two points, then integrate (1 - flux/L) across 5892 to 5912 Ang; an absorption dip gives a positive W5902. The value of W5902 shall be 1.3 Ang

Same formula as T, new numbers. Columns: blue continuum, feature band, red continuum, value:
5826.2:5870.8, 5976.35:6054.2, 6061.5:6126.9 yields 0.04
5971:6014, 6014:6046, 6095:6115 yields 0.02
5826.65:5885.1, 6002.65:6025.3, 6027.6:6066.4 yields 0.07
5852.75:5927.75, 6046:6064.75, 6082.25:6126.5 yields 0.04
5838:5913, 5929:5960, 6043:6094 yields 0.04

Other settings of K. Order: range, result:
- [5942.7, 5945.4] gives 34.7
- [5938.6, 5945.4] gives 34.2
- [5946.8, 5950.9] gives 34.8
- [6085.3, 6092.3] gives 33.8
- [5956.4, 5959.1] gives 34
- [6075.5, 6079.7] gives 33.3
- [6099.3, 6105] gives 34.5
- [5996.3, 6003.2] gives 34.1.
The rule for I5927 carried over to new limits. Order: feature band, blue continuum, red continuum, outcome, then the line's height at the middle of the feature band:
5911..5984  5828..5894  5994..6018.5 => 0.008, 34.2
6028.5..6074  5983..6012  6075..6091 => -0.003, 33.3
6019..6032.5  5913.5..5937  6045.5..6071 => 0.019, 33.4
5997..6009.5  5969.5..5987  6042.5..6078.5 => -0.035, 33.1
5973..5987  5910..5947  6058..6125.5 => 0.029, 34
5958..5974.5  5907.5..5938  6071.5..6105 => 0.008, 34.1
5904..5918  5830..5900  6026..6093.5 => -0.047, 35.1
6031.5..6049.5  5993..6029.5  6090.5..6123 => -0.004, 33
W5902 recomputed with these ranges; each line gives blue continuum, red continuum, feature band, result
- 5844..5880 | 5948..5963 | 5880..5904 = 1.4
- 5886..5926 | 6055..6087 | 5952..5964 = 0.0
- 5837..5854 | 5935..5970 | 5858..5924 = -3.6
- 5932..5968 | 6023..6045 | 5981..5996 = 0.2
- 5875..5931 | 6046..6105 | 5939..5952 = 0.1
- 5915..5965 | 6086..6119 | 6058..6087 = 0.1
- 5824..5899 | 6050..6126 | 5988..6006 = 0.9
